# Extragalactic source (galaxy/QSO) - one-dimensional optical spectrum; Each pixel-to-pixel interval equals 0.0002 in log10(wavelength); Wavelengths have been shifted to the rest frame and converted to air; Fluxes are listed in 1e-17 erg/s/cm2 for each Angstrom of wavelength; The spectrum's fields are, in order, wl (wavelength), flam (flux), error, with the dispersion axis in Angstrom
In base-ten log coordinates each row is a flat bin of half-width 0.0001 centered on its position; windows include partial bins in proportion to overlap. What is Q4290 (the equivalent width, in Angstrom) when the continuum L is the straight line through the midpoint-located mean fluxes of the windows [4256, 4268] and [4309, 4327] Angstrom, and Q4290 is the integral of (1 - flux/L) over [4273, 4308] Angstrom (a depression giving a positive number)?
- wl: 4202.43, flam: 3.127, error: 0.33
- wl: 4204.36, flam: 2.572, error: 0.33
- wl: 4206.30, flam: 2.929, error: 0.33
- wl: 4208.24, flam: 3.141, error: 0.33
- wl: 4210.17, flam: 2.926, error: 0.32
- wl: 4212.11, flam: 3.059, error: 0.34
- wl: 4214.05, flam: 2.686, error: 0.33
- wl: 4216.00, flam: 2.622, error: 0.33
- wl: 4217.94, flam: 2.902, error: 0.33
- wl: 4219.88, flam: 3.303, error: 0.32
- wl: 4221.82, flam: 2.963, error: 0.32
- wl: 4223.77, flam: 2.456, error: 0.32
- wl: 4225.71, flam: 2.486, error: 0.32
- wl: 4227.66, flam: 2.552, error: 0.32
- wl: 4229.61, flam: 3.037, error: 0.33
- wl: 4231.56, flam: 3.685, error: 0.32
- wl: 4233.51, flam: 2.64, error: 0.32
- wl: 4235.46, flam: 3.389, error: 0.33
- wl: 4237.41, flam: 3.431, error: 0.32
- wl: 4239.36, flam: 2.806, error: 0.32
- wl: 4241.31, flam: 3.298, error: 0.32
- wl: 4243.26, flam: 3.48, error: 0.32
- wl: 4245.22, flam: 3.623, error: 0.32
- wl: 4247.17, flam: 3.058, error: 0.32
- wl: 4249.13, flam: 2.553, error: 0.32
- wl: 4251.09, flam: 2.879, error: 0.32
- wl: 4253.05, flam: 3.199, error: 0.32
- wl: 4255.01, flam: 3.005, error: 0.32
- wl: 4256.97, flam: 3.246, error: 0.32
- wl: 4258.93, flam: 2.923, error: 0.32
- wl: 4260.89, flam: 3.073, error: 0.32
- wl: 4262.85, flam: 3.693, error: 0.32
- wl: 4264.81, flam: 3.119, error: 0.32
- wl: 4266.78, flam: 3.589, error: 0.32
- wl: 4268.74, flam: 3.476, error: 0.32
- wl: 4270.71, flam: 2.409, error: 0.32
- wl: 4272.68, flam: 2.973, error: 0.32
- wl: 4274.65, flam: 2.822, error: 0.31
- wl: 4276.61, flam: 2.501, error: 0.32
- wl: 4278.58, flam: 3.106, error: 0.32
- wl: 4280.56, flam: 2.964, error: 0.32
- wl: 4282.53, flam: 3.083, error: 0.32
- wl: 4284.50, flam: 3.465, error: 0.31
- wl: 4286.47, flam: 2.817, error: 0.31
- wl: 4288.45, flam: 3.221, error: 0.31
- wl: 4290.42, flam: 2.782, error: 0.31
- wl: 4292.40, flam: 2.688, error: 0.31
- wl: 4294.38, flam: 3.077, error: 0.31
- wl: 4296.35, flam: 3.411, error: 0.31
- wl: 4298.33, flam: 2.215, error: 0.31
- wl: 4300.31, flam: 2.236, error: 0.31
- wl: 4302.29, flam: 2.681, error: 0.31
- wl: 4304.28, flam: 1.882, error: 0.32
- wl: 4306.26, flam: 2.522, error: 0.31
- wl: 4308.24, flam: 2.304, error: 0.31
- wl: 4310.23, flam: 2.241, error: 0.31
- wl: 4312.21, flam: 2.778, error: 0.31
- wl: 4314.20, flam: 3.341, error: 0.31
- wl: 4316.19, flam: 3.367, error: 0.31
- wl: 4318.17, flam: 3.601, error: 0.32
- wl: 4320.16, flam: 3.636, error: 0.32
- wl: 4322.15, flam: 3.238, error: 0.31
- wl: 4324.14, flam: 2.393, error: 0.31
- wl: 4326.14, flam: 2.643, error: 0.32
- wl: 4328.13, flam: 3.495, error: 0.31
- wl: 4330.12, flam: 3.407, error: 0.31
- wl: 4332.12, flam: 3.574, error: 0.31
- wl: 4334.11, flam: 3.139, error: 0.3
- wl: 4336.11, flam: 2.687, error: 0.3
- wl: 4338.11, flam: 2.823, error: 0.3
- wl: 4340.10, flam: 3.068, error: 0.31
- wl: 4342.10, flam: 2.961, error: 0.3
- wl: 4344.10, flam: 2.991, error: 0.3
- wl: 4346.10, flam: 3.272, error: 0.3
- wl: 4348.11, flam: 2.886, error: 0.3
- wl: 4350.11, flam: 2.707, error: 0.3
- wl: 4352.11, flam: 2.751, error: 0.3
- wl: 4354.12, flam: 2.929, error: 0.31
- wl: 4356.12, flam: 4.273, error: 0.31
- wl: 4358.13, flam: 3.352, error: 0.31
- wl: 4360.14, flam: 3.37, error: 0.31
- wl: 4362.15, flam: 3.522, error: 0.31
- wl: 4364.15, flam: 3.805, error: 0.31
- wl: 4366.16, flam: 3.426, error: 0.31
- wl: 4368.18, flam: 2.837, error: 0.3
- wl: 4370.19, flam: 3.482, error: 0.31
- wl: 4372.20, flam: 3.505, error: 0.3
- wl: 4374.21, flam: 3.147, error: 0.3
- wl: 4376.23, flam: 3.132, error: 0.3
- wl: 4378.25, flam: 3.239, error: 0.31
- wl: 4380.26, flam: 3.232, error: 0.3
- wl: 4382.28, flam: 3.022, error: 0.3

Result 4.1 Angstrom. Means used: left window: 3.28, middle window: 2.79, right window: 3.02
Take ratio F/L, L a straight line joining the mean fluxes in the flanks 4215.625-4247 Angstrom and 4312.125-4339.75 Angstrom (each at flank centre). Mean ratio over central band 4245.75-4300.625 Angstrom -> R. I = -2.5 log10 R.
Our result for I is 0.04 mag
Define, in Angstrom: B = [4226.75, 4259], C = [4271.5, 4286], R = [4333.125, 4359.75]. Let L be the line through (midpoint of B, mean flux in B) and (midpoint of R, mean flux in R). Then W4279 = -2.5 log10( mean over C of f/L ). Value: 0.04 mag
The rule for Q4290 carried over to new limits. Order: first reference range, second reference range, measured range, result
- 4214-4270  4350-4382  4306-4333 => 1.4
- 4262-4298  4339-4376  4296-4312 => 3.6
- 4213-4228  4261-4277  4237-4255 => -1.2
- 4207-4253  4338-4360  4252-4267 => -0.9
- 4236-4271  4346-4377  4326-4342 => 0.6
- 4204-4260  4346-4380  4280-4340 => 4.5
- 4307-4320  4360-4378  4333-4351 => 1.2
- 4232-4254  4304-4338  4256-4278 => 0.1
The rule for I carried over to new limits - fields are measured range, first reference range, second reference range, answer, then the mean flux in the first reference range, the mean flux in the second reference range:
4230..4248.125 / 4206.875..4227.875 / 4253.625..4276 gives -0.10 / 2.84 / 3.11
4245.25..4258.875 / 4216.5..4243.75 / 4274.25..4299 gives -0.01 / 3.02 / 2.95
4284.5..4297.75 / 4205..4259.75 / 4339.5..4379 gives 0.04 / 3.01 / 3.23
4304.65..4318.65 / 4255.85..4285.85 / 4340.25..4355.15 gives 0.07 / 3.09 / 2.94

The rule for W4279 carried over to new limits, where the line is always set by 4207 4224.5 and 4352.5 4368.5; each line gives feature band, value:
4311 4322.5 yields -0.01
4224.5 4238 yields -0.02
